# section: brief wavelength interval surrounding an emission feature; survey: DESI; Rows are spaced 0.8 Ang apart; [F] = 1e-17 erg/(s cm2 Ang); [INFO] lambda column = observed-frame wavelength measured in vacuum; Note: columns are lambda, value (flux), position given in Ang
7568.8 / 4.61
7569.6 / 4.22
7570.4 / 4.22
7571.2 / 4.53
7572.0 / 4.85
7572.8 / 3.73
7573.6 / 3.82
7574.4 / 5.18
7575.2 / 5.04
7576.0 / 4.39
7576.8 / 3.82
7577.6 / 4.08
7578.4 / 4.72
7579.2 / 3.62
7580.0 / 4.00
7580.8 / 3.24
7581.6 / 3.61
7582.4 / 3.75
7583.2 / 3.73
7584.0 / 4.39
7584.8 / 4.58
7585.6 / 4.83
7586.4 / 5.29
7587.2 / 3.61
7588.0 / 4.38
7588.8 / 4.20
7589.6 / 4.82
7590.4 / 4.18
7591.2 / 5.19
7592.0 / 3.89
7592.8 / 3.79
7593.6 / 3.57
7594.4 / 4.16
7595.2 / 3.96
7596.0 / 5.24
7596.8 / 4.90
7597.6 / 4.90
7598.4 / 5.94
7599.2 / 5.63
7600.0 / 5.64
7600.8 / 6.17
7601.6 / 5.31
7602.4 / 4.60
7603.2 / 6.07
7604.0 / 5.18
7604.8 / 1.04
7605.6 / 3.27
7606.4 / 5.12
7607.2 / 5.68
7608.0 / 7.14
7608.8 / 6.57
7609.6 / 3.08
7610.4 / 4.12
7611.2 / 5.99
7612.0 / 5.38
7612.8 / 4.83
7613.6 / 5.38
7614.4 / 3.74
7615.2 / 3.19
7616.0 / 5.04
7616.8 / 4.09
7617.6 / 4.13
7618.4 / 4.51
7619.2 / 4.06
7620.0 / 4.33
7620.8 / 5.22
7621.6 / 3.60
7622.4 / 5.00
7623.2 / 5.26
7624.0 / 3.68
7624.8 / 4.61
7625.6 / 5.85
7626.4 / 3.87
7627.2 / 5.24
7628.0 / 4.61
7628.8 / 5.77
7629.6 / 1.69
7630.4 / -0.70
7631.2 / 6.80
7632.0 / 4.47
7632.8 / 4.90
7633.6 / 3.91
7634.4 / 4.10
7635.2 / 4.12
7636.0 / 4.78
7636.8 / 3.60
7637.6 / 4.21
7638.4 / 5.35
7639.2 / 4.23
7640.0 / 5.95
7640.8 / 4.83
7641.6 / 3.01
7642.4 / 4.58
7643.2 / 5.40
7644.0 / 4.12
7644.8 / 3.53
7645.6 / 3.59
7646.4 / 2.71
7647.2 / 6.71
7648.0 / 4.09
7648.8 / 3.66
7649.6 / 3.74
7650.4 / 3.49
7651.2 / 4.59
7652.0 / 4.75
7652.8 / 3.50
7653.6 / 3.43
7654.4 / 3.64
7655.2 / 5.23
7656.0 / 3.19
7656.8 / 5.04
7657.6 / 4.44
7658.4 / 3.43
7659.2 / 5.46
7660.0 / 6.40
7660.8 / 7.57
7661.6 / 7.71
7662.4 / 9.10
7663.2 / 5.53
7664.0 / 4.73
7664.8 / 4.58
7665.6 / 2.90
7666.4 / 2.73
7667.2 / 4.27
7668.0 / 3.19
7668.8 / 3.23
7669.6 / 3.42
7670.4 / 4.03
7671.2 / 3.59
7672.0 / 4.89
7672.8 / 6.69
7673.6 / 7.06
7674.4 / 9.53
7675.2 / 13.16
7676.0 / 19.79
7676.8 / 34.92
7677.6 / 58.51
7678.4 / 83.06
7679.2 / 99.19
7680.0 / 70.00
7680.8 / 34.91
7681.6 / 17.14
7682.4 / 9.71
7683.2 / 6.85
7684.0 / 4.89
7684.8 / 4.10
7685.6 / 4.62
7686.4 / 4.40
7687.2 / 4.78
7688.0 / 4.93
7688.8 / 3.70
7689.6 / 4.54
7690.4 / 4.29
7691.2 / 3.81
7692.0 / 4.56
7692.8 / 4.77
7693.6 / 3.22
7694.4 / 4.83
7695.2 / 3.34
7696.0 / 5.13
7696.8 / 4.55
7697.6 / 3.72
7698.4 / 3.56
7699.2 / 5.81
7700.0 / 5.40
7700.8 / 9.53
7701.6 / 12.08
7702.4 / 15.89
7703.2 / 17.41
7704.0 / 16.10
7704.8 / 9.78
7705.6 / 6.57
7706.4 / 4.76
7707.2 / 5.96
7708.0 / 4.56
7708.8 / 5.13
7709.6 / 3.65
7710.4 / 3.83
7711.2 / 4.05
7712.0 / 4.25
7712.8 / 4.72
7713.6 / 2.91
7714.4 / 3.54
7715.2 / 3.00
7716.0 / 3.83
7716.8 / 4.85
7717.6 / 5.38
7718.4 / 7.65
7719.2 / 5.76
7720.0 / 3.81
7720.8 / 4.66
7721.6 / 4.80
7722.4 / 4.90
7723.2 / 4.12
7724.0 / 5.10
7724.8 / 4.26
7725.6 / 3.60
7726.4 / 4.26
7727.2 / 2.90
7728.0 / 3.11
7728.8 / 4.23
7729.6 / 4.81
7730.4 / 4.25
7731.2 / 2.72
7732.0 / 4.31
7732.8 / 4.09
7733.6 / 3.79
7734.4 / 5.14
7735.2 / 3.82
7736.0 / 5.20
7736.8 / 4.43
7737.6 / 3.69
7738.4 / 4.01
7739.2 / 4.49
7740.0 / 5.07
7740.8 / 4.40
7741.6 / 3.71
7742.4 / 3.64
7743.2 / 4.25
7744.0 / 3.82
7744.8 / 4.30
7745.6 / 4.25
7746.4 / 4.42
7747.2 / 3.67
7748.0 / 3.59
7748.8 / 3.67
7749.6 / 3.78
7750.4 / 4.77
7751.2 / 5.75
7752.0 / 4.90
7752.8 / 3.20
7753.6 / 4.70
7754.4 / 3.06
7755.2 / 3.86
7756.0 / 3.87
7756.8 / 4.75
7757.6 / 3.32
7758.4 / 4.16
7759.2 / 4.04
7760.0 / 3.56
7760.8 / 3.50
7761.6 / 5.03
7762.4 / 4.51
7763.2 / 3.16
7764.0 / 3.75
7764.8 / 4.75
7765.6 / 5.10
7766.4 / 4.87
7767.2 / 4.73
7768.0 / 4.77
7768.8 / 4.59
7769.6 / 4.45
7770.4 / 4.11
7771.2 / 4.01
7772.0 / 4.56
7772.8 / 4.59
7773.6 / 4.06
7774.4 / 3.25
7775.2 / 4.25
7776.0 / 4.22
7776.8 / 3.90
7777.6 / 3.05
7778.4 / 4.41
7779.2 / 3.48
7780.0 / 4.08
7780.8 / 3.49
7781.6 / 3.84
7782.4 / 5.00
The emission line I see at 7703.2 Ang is [N II] 6583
